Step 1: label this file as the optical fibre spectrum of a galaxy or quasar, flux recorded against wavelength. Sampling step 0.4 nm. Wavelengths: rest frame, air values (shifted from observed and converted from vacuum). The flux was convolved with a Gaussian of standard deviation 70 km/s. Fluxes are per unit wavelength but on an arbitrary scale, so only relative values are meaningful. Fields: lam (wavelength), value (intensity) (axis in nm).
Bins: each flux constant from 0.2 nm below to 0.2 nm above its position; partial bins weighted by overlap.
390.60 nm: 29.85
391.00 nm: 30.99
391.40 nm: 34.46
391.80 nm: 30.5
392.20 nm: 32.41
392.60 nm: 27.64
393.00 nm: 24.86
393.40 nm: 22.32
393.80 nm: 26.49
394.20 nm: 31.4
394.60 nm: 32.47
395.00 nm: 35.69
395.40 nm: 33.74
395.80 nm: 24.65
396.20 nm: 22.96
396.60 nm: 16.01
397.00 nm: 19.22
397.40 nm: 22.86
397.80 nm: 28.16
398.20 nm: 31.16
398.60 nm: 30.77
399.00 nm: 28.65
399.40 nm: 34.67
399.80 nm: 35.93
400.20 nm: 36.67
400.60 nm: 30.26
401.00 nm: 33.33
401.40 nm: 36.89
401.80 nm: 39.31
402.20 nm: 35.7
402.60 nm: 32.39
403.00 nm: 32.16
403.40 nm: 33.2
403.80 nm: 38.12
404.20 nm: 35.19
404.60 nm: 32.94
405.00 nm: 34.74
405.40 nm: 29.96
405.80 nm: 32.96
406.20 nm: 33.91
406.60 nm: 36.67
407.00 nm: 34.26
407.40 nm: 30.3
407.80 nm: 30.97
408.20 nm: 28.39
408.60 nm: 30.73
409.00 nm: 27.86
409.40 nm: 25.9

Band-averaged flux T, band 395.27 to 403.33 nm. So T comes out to 30.3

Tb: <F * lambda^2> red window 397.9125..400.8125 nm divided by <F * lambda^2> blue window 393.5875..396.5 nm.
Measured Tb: 1.14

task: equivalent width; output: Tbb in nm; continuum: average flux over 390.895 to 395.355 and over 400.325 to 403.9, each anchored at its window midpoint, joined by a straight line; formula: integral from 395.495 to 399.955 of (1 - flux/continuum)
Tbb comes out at 0.76 nm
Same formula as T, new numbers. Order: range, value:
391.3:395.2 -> 29.7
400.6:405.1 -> 34.7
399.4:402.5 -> 35.3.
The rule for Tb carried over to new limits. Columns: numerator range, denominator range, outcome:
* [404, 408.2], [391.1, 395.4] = 1.17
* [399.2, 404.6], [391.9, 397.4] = 1.35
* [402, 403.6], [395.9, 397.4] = 1.70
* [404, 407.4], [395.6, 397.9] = 1.59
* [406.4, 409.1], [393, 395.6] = 1.12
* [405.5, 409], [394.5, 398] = 1.30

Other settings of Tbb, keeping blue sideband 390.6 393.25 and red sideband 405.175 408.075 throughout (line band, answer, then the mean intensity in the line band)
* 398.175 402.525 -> -0.35 nm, 34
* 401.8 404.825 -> -0.24 nm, 34.6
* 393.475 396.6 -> 0.21 nm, 28.5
